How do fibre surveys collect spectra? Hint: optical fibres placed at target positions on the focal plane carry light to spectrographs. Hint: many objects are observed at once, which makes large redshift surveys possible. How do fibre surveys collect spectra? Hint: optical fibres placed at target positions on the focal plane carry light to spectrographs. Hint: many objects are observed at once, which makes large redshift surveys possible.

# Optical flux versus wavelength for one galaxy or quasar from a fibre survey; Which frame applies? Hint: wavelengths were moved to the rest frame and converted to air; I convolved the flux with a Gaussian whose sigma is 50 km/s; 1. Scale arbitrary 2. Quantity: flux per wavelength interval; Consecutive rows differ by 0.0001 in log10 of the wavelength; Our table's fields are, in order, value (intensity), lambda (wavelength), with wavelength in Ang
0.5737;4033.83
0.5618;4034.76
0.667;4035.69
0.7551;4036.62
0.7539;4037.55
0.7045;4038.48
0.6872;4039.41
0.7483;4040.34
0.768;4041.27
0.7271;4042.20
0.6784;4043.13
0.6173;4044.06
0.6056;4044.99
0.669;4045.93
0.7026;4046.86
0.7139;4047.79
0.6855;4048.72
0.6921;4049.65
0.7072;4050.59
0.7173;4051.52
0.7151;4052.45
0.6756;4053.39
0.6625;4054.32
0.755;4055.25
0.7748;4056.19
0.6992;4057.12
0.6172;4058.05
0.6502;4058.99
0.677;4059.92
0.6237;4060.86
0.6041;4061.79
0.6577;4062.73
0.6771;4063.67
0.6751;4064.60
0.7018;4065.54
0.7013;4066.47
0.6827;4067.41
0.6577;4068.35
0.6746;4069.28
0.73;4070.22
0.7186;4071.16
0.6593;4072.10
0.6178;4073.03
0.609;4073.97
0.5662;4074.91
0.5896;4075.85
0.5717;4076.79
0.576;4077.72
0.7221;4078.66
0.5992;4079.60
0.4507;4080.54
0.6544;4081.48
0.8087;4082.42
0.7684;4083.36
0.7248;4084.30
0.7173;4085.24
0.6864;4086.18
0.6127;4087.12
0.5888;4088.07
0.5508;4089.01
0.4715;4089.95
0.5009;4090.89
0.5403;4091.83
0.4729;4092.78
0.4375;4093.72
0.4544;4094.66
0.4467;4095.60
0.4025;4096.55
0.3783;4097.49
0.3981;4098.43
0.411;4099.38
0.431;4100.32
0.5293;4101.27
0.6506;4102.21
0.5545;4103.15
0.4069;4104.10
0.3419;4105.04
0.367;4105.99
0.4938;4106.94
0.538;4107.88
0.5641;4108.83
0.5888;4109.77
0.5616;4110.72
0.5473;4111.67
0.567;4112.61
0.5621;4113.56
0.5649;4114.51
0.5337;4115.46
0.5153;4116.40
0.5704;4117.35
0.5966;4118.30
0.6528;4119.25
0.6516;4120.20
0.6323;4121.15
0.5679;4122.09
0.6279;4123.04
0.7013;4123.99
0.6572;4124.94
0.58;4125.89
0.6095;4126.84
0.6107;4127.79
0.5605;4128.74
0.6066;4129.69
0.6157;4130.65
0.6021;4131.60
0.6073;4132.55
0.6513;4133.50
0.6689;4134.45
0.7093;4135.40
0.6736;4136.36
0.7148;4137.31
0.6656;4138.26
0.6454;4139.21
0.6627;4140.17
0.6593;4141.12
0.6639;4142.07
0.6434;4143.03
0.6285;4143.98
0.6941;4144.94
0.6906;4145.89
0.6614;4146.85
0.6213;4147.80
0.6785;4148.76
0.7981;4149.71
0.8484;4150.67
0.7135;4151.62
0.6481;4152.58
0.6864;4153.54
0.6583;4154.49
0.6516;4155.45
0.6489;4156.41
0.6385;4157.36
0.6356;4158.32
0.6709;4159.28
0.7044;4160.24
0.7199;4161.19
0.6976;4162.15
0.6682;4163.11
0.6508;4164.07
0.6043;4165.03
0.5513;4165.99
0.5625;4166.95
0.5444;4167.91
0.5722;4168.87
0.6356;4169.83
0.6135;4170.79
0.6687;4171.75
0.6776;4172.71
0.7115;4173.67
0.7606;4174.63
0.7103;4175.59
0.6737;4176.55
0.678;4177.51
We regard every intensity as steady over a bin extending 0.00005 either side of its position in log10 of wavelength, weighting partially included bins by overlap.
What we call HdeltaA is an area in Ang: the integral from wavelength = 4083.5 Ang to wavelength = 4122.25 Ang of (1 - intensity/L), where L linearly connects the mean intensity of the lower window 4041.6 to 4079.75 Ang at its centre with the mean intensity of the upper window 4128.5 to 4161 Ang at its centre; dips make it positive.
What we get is 7.8 Ang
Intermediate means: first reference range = 0.668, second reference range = 0.667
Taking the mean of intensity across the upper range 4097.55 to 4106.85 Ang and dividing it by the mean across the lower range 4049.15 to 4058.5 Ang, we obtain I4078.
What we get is 0.64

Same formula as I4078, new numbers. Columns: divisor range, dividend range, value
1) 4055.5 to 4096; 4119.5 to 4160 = 1.05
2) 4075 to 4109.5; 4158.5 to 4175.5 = 1.20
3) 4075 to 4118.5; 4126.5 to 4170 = 1.20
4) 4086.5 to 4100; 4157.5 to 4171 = 1.32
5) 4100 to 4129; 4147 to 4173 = 1.17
